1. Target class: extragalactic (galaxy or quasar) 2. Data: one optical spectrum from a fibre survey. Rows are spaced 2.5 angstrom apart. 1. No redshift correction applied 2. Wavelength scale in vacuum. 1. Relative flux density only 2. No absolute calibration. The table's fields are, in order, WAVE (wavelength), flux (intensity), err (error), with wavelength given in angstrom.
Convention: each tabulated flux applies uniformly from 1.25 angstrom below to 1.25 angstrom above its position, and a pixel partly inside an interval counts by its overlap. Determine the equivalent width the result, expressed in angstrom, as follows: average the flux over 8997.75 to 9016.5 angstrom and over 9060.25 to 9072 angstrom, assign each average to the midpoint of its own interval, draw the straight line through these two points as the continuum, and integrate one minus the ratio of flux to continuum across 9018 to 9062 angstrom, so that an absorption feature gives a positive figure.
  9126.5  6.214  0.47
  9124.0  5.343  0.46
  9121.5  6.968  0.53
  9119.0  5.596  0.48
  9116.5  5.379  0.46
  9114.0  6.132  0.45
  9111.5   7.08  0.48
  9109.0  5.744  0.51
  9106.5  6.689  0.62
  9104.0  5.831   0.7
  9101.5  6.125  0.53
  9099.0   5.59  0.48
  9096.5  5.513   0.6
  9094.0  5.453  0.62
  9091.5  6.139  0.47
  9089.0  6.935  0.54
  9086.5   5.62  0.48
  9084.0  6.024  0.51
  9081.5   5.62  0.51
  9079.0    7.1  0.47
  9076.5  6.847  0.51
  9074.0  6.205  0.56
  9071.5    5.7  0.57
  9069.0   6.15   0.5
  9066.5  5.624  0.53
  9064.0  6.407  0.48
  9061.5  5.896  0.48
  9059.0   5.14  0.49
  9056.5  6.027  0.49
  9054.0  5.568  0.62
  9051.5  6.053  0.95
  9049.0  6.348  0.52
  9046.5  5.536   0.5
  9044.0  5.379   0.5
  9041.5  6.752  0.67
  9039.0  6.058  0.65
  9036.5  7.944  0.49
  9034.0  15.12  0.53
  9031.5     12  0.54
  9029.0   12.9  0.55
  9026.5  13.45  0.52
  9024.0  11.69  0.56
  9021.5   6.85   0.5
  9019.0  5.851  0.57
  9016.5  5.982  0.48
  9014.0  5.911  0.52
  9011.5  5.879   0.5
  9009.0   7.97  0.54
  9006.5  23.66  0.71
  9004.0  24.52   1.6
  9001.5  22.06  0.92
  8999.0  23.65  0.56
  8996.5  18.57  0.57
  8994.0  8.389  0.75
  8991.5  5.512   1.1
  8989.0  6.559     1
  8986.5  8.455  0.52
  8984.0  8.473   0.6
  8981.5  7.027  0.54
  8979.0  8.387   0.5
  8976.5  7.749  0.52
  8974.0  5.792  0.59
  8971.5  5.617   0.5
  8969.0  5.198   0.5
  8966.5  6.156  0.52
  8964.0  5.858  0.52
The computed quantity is 9.5 angstrom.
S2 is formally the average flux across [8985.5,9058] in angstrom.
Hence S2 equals 10.4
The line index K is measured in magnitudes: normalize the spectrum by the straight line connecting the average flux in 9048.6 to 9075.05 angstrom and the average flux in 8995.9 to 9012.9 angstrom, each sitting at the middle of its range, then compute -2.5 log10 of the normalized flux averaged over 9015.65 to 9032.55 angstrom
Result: 0.33 mag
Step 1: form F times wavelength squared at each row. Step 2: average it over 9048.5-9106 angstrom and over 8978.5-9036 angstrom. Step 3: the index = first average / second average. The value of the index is 0.52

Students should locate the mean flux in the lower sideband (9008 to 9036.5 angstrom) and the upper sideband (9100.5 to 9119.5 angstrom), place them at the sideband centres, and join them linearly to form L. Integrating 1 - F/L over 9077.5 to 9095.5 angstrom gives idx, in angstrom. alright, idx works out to 2.17 angstrom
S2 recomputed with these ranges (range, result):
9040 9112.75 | 6.04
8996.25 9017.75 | 15.2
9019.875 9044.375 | 9.91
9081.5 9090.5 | 6.11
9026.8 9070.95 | 7.45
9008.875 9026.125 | 7.43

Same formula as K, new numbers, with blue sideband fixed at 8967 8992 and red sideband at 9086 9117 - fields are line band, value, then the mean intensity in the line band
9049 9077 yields 0.06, 5.96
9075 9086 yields -0.03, 6.34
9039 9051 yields 0.07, 6.01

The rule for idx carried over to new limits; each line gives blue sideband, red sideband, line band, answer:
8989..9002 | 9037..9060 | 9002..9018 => -0.3 angstrom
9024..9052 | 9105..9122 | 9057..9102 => 8.8 angstrom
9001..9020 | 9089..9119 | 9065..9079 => 3.4 angstrom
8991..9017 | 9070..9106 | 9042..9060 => 7.3 angstrom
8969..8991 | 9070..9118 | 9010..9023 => 1.0 angstrom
